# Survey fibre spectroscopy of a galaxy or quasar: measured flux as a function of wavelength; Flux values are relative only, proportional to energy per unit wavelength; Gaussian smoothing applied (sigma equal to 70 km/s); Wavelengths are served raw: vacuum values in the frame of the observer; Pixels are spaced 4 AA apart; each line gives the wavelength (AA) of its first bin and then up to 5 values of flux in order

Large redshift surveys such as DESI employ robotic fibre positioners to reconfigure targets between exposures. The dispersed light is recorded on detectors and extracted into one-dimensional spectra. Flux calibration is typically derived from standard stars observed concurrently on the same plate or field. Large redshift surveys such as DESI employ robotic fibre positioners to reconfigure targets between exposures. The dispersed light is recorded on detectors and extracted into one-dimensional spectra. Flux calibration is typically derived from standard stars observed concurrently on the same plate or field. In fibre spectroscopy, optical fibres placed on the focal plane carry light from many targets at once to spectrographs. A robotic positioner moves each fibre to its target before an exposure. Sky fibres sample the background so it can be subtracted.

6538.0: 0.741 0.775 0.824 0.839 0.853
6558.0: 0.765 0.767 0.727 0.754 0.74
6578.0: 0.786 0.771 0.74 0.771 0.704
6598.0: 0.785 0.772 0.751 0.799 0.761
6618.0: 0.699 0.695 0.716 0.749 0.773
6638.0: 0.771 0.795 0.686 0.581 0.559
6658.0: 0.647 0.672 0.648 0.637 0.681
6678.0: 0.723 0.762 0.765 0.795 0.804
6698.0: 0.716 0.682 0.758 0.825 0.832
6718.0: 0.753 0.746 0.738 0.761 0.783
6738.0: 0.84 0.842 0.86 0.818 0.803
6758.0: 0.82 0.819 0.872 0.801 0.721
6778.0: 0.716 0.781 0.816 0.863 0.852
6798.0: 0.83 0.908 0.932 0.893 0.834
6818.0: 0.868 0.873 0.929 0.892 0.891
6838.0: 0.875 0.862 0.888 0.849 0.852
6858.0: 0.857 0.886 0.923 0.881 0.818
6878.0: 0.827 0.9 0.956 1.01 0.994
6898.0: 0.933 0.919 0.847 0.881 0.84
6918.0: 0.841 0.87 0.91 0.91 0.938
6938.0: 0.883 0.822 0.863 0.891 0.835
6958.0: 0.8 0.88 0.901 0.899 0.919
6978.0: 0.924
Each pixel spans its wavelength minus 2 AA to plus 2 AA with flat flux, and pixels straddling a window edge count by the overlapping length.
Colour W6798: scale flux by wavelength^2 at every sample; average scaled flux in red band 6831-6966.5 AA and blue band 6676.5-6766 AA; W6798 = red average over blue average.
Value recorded 1.2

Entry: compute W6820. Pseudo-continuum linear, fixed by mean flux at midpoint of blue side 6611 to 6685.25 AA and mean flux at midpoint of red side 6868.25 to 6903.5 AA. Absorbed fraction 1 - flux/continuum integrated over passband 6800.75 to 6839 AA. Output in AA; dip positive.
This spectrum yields -1.5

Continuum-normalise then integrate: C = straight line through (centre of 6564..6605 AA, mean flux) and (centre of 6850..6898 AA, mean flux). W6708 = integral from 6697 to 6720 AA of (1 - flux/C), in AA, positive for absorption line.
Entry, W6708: 1.5 AA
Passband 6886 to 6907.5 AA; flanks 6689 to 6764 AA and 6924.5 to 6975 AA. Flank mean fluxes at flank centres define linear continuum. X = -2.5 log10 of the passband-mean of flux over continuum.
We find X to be -0.10 mag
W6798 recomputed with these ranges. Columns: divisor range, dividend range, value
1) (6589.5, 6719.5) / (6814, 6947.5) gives 1.30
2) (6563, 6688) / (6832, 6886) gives 1.29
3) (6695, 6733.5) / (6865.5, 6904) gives 1.27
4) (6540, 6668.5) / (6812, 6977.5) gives 1.30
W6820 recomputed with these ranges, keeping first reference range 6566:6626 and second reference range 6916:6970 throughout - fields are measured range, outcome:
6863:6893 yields -1.9 AA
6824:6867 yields -2.2 AA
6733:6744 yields -0.3 AA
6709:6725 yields 0.2 AA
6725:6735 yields 0.5 AA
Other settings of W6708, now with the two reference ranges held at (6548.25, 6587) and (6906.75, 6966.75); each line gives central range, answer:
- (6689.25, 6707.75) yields 1.38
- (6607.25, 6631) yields 1.55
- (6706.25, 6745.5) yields 1.12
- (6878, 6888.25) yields -0.65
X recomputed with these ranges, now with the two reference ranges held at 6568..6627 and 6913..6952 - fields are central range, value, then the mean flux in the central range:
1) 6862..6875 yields -0.03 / 0.88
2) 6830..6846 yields -0.05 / 0.88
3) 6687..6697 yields 0.00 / 0.788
